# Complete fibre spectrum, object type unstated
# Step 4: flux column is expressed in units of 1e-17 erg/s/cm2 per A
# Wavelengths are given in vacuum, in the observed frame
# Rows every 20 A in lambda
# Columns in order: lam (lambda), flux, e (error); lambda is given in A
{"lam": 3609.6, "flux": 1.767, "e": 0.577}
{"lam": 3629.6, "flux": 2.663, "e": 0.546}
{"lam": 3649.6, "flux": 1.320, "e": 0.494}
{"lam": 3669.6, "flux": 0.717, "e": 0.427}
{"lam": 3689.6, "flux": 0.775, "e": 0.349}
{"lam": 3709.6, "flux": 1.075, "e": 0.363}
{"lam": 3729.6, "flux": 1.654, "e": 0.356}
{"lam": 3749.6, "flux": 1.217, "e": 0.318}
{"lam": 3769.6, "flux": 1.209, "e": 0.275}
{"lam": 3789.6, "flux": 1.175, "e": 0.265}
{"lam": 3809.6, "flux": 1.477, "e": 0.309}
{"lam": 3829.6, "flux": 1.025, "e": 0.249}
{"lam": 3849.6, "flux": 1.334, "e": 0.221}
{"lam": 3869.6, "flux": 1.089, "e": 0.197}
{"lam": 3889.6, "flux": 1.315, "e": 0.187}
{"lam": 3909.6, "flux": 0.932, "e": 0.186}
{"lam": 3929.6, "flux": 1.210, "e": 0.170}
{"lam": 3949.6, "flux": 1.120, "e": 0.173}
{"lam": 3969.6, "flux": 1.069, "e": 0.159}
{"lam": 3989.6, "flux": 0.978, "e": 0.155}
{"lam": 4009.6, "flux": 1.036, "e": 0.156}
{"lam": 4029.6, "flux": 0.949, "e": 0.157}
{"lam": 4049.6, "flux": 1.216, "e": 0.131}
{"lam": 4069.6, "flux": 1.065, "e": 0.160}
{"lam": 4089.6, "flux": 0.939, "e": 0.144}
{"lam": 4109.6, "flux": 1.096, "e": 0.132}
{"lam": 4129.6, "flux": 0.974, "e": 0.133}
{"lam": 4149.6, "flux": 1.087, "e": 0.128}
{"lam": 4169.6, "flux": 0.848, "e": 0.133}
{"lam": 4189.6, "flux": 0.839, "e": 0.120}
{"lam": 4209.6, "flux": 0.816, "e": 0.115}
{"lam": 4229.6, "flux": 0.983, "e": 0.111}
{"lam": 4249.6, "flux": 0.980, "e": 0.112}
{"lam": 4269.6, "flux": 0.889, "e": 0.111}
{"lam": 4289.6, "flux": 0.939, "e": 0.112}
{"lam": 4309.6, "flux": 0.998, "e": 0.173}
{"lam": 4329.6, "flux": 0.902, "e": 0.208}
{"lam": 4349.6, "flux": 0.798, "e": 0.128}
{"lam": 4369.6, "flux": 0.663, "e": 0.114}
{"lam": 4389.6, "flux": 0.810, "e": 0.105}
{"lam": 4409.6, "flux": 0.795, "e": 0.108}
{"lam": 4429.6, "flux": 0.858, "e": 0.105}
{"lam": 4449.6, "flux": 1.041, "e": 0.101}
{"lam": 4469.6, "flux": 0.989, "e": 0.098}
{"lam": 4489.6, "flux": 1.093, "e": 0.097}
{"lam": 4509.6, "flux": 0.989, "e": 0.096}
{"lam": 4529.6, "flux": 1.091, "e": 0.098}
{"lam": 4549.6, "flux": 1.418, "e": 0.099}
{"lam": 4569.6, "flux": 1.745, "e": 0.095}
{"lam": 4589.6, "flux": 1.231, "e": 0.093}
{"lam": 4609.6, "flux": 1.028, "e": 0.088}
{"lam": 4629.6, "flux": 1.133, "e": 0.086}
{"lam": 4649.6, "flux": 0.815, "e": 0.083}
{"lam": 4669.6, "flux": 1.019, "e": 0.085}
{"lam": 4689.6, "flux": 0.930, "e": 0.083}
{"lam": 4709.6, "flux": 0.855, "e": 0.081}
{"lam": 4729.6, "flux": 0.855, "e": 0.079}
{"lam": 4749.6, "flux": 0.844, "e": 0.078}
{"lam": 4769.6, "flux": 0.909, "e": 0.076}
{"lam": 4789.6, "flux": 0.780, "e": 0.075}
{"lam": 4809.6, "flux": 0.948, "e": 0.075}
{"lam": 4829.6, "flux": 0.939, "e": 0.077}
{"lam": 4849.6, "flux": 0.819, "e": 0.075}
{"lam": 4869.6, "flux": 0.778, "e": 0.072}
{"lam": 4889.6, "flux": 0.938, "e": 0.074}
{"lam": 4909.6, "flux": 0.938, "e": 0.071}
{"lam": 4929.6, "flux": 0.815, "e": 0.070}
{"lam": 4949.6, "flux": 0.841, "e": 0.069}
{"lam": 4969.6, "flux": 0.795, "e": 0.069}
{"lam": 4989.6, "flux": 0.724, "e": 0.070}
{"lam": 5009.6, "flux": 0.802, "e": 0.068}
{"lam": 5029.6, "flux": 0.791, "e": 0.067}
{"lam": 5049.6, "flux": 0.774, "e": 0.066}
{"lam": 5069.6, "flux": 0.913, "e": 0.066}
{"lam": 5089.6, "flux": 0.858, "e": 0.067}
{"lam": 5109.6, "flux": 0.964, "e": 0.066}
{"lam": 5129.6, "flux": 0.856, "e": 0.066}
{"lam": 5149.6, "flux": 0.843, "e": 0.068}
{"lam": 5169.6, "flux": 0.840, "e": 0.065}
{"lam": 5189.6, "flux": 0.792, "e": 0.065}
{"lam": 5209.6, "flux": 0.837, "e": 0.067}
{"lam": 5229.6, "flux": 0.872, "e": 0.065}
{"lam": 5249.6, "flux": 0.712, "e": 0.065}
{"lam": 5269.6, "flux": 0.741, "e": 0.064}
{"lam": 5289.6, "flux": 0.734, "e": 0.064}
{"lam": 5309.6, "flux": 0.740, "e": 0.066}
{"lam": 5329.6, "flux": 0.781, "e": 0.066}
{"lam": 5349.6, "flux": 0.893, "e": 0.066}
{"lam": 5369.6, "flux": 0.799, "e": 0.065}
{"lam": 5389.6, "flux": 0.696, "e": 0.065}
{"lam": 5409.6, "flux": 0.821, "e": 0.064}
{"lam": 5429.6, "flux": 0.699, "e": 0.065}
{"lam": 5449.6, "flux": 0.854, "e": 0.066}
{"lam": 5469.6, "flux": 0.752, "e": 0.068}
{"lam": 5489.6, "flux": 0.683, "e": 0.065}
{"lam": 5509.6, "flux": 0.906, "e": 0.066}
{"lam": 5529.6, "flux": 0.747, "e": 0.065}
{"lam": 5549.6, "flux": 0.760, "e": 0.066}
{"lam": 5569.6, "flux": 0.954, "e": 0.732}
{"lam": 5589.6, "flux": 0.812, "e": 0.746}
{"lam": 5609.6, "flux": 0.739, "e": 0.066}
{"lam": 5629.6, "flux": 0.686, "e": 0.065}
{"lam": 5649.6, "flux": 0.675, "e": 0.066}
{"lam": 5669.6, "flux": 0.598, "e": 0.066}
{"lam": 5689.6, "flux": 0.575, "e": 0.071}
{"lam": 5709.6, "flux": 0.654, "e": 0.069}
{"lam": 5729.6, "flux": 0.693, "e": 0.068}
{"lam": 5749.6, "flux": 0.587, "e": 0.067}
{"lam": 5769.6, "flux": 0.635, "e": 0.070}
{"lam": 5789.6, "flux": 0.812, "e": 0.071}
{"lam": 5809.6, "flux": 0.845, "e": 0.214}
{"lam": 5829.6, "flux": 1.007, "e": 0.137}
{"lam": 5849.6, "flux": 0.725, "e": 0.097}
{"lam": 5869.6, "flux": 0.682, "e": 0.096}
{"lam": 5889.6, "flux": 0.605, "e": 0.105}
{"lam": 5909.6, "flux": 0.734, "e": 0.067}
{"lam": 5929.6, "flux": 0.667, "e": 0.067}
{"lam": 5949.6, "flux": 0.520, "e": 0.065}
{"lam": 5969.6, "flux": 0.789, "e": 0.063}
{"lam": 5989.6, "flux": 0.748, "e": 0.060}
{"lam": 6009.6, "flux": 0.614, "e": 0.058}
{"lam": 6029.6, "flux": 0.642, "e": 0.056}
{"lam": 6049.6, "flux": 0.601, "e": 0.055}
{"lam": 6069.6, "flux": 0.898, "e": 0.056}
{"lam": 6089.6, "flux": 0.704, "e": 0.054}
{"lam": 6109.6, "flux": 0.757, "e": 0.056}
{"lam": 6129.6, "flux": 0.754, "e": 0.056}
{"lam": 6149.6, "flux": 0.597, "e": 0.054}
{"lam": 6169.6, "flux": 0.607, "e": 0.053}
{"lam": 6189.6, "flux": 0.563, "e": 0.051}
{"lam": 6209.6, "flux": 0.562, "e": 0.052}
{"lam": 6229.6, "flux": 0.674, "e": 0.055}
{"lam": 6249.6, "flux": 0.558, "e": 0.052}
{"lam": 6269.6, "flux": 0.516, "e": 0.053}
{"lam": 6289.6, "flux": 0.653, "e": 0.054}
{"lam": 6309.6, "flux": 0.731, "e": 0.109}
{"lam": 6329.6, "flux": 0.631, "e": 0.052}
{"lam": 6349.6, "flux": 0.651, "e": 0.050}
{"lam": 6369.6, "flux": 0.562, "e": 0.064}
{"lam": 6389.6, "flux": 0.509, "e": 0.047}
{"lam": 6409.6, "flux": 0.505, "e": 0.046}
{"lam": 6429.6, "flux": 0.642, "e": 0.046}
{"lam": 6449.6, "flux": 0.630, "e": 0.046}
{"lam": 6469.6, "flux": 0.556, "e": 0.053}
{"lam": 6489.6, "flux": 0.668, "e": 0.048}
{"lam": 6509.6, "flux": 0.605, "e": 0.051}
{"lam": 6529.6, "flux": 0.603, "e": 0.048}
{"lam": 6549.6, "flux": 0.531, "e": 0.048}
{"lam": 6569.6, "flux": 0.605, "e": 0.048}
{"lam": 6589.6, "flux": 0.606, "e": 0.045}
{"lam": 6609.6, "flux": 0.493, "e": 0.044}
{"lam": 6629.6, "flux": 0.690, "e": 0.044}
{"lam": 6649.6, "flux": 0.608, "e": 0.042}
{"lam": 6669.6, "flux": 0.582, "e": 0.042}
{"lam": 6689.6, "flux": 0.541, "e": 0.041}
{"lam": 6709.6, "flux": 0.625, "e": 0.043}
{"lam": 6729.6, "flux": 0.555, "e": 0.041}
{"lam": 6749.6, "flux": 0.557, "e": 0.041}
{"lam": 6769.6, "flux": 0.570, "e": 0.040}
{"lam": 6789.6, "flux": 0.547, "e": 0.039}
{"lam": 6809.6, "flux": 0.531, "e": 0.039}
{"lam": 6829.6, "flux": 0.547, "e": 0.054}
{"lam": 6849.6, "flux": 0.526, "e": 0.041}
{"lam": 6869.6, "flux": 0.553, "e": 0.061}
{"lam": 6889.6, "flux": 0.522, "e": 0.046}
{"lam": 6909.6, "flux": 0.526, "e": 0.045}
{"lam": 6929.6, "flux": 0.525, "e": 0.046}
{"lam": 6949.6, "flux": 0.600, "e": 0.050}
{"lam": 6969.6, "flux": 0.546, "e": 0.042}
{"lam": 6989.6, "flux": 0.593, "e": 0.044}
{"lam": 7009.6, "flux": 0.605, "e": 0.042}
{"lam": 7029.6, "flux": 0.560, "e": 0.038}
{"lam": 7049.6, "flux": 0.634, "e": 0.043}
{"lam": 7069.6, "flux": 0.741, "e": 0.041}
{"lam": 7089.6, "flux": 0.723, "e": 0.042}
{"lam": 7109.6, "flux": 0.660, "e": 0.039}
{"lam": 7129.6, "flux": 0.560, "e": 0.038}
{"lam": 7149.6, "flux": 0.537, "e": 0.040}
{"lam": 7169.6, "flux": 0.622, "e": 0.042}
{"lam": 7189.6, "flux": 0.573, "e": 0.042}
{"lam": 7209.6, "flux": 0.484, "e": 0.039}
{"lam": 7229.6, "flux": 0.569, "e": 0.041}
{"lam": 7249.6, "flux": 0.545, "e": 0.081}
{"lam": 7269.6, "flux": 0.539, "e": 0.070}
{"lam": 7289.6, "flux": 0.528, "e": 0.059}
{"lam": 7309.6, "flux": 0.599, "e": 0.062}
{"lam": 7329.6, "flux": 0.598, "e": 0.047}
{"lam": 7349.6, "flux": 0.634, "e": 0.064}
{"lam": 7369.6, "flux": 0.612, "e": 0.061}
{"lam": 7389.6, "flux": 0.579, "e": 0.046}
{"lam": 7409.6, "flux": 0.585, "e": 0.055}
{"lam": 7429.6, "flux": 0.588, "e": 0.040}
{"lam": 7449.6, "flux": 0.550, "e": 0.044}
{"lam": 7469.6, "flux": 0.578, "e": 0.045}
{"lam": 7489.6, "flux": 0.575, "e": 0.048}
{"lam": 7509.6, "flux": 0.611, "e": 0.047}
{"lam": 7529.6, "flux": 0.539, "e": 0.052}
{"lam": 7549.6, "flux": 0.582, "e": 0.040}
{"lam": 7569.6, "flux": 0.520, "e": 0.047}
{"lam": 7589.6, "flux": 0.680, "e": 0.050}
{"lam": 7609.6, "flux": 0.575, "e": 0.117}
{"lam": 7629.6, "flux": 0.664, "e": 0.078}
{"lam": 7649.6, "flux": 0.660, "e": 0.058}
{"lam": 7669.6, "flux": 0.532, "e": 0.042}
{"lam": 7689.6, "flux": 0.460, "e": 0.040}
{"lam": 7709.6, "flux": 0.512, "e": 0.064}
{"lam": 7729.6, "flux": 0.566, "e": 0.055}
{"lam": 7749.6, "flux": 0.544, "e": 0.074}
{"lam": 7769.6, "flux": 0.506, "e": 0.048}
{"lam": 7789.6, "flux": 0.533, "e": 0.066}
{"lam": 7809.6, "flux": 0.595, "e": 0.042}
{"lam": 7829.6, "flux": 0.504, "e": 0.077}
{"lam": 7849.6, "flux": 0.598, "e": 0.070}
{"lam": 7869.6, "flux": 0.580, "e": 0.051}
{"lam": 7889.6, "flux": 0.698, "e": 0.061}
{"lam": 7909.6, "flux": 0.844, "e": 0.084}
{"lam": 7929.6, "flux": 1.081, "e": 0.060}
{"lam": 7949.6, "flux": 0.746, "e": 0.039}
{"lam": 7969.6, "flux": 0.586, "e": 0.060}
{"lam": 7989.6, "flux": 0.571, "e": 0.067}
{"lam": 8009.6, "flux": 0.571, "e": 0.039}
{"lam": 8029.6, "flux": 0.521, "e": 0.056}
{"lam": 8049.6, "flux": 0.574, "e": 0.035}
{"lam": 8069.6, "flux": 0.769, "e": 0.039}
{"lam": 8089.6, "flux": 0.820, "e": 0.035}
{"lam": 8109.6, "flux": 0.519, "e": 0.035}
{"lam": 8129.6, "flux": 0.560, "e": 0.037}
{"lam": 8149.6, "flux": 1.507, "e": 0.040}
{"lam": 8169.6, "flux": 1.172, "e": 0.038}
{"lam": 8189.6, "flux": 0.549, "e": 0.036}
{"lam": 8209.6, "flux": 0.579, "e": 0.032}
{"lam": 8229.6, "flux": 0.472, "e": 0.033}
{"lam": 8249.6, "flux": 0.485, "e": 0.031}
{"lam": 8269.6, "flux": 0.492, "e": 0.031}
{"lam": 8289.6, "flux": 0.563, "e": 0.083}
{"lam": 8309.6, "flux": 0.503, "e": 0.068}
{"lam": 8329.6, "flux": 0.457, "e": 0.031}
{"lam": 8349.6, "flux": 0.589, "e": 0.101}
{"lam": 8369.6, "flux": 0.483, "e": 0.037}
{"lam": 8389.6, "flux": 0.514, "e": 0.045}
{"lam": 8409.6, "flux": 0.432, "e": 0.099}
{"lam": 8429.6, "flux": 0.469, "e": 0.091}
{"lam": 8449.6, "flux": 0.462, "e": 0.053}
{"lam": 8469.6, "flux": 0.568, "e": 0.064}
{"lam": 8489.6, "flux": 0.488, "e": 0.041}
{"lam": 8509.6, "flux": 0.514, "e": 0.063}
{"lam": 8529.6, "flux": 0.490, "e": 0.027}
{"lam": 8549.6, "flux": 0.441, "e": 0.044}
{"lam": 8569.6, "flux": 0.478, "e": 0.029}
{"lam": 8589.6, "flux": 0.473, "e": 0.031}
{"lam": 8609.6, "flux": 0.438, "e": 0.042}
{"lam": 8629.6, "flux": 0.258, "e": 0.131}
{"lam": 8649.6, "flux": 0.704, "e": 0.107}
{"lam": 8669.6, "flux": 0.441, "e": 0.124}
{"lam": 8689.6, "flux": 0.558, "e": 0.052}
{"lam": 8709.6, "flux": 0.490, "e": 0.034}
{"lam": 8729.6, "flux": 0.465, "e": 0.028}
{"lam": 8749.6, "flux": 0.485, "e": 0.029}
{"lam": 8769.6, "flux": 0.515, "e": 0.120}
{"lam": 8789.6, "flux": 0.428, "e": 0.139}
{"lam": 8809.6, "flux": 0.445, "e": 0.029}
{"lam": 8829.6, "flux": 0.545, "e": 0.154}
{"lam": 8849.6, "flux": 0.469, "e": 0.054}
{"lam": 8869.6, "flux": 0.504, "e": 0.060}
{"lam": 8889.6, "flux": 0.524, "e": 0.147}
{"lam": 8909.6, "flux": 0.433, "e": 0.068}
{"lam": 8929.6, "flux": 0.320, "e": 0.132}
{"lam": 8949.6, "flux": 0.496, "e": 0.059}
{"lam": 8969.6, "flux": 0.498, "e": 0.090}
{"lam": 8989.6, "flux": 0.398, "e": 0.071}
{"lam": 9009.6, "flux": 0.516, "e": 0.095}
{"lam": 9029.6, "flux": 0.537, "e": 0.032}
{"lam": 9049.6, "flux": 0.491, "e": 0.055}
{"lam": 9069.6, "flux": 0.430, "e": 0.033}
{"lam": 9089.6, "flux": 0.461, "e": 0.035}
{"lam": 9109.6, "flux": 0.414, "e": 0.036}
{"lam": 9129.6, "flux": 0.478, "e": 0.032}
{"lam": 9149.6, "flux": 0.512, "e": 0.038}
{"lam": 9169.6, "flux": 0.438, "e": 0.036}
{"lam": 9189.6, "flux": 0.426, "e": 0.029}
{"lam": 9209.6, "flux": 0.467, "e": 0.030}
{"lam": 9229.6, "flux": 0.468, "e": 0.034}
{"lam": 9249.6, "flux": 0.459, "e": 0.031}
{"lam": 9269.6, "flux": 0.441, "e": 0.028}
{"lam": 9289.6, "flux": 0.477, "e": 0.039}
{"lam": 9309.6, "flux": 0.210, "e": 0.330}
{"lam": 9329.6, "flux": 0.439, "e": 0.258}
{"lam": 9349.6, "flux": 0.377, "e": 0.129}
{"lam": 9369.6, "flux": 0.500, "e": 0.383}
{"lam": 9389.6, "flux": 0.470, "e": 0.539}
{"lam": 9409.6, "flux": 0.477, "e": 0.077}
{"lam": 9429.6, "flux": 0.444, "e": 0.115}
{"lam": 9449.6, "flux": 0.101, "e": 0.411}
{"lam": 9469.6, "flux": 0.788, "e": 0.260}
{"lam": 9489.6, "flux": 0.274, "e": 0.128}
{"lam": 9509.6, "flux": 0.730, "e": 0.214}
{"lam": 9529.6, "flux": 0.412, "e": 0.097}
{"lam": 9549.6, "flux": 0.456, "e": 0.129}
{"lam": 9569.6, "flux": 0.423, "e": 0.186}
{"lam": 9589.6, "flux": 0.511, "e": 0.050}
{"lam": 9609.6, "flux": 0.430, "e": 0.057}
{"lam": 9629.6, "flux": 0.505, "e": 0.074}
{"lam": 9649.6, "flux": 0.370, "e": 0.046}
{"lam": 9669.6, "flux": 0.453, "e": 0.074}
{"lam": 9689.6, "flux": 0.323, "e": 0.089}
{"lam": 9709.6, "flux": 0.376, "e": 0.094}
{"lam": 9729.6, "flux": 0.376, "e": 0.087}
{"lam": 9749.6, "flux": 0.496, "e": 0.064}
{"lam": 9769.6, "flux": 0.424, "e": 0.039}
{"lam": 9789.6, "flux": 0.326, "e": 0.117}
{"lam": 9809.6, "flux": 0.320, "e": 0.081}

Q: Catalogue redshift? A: 0.63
